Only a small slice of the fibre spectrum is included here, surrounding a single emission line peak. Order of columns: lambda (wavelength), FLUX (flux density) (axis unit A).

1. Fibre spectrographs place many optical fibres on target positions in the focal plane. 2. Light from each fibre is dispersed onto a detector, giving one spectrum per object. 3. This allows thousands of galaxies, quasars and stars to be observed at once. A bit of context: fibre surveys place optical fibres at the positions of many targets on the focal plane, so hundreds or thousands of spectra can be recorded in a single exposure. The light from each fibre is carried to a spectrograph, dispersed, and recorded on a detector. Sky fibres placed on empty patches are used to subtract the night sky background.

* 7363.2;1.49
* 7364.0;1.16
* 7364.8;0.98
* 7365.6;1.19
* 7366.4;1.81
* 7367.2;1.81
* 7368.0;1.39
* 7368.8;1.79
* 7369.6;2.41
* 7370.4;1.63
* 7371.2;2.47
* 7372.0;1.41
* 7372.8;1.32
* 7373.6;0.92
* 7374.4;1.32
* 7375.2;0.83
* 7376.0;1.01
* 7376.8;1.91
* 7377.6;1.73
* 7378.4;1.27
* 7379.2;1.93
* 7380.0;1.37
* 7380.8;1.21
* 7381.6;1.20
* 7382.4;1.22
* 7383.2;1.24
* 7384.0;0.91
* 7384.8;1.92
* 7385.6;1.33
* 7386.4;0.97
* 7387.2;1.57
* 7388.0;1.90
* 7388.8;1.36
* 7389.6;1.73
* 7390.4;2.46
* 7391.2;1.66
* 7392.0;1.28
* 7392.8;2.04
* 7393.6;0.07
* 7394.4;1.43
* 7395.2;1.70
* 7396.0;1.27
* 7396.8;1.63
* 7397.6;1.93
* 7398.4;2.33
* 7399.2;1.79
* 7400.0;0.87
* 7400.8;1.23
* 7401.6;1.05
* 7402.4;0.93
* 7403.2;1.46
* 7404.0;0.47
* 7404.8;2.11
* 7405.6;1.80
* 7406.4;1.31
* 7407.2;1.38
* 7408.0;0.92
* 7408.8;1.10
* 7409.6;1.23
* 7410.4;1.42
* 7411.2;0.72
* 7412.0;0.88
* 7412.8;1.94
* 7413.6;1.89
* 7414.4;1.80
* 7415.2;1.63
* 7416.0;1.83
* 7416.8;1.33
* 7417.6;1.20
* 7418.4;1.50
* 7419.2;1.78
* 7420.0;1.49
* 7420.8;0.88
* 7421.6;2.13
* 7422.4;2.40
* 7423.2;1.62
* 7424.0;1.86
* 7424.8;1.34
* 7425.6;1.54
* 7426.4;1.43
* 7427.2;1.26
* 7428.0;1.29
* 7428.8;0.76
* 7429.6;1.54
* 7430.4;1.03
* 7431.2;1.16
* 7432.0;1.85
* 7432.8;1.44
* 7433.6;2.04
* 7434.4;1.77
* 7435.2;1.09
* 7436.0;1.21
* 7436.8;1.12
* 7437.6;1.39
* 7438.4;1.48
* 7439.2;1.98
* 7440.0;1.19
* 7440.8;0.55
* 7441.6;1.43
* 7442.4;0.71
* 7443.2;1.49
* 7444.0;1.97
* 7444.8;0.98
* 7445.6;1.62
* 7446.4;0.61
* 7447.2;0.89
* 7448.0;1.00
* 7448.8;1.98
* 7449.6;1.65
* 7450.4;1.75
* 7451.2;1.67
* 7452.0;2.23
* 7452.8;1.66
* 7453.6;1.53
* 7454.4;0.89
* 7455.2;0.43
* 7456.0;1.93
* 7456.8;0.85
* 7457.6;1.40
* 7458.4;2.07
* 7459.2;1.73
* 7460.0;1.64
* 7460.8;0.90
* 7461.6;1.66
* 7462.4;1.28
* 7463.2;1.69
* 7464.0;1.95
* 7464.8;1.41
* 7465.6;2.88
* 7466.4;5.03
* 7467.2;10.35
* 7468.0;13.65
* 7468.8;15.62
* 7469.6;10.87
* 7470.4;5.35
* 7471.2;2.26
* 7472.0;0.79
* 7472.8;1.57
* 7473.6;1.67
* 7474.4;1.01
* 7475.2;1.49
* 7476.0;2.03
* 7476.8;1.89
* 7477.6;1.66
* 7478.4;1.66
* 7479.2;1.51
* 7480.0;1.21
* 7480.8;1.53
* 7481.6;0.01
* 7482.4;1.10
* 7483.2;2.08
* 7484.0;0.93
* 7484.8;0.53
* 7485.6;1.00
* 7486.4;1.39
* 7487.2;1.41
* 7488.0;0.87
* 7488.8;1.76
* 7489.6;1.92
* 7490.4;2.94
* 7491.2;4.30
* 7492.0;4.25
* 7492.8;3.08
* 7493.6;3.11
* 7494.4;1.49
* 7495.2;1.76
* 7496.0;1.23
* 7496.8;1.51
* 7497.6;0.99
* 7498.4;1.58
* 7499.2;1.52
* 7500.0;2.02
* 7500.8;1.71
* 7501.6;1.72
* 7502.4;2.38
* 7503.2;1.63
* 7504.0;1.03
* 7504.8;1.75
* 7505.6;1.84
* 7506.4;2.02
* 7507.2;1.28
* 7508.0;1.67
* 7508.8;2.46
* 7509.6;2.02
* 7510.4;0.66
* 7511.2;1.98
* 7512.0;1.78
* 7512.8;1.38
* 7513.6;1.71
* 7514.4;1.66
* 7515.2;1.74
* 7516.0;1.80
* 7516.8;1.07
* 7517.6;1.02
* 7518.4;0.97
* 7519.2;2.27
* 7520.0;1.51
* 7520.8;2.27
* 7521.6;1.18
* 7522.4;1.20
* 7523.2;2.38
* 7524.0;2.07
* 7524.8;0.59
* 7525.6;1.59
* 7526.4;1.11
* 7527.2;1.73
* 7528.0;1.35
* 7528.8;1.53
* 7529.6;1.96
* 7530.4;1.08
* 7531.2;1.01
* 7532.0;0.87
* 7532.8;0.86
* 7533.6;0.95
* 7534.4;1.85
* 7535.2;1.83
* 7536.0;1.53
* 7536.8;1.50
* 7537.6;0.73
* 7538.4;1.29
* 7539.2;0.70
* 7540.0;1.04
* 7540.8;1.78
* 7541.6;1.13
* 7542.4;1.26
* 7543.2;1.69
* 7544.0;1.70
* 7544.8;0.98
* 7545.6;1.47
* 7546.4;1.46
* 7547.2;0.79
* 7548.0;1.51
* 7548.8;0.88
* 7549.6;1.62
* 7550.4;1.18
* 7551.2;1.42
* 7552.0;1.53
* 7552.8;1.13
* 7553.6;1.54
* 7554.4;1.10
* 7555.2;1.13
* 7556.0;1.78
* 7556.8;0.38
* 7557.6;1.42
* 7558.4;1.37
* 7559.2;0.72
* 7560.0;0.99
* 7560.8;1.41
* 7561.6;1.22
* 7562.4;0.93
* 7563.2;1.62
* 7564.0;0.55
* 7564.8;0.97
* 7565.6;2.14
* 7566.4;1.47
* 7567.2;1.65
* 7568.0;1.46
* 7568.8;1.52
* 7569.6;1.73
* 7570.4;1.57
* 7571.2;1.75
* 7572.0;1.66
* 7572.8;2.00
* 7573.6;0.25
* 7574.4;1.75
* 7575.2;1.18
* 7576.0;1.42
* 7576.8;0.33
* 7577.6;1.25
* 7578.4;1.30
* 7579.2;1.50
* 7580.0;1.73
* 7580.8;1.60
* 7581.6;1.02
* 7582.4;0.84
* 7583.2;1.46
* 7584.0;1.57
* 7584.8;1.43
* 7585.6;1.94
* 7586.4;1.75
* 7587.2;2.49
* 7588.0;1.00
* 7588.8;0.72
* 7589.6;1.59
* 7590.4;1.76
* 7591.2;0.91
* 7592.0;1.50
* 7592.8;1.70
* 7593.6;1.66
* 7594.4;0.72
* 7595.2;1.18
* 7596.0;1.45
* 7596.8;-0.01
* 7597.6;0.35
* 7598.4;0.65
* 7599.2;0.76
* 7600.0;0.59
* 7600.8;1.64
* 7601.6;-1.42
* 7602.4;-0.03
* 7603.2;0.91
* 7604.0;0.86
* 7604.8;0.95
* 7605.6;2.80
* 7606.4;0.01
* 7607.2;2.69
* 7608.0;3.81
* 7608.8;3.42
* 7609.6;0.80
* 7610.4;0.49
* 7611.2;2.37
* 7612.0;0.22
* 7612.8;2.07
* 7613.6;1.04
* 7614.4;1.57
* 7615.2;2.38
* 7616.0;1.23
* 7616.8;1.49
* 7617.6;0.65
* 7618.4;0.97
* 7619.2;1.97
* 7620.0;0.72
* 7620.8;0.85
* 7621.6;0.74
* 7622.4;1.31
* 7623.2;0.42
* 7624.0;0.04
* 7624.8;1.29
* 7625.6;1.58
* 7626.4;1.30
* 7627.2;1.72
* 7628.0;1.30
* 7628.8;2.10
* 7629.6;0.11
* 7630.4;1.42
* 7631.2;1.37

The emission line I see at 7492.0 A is [N II] 6583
